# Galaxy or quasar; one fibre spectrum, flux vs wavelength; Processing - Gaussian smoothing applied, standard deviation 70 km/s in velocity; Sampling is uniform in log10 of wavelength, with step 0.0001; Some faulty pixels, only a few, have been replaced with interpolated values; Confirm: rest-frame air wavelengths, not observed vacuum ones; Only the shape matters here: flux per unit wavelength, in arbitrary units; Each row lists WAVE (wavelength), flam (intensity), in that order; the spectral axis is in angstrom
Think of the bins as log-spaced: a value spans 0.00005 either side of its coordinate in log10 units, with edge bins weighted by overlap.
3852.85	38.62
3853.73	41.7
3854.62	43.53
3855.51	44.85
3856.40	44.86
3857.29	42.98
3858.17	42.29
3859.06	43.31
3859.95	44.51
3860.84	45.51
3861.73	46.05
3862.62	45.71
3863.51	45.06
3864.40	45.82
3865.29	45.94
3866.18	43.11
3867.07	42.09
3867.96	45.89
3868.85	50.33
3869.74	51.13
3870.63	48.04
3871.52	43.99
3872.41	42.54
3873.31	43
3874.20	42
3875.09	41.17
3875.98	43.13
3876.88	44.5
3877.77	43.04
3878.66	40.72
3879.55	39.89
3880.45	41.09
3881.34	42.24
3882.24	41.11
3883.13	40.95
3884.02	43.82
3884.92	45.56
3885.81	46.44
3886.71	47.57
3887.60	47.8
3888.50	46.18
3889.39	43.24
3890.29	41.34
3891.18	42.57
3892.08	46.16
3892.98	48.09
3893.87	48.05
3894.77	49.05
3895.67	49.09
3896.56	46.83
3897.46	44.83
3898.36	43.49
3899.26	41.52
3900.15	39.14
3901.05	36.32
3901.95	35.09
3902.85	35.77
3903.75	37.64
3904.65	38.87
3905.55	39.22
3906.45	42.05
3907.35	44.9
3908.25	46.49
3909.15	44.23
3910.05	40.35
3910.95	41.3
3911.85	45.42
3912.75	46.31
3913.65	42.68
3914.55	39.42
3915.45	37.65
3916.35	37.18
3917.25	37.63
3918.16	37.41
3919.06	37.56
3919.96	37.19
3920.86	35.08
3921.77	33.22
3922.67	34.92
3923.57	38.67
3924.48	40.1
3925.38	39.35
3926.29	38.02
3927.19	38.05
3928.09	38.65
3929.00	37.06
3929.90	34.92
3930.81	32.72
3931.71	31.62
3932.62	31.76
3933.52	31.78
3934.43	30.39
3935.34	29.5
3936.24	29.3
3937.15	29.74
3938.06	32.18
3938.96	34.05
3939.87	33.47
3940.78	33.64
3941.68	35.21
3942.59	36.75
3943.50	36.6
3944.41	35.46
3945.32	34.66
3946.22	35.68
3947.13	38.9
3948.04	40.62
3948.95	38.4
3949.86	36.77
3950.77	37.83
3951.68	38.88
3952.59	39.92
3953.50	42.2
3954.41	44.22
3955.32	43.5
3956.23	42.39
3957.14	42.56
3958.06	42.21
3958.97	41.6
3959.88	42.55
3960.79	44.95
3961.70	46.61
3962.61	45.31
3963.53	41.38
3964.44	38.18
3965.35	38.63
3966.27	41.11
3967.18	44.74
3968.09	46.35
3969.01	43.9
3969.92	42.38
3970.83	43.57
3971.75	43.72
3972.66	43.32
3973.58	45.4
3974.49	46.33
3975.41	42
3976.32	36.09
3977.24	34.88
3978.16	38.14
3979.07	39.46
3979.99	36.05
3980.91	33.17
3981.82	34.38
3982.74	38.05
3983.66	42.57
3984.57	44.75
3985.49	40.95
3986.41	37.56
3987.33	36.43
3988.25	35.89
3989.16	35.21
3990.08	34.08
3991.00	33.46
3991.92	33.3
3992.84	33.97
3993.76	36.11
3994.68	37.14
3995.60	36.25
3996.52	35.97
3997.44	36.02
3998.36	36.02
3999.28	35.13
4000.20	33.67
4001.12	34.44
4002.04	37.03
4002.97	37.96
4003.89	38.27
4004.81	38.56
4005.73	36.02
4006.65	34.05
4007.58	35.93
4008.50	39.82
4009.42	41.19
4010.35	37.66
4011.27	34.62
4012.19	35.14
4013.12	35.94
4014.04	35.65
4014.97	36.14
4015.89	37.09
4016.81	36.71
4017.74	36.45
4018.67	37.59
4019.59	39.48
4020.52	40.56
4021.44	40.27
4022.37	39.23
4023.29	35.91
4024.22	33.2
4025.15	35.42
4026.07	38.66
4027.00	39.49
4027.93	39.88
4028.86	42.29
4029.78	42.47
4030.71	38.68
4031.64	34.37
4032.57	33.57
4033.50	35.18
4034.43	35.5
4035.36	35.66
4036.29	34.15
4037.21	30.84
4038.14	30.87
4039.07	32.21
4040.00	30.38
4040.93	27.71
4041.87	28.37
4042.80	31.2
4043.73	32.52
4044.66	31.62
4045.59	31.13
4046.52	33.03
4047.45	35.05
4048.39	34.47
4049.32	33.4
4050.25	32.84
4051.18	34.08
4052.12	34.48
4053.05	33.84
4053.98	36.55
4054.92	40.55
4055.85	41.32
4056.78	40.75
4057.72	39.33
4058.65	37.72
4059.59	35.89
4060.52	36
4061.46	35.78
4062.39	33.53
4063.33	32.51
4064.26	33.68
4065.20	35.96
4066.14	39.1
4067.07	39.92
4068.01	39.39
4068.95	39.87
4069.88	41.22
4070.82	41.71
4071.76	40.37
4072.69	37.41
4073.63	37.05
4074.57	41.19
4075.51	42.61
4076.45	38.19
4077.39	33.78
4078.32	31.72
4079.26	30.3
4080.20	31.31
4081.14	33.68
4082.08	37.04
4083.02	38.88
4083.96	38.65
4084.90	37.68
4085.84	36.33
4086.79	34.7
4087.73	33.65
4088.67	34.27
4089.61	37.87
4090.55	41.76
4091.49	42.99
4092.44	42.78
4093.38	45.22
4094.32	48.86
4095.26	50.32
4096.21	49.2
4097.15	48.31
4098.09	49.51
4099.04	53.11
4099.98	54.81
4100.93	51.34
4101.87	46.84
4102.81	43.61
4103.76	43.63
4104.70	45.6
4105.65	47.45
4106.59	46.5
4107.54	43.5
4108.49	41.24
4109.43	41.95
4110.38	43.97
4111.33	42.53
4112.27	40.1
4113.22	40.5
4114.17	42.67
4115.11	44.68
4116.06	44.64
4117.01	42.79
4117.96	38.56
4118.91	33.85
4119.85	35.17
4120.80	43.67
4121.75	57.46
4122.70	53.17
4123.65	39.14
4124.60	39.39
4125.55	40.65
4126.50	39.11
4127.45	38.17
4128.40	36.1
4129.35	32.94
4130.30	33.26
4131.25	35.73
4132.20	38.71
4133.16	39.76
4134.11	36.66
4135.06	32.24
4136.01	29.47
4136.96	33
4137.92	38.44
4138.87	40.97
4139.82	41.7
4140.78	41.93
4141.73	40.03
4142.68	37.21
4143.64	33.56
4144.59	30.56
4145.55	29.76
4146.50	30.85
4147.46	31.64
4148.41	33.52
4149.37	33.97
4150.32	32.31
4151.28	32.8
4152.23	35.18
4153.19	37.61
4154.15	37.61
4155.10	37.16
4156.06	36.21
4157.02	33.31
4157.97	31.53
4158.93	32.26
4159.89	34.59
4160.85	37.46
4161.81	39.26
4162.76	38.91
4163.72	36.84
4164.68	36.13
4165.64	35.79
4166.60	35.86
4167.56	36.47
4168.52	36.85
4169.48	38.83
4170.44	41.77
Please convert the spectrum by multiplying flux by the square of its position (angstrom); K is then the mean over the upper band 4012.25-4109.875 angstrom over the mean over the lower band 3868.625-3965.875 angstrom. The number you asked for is 1.02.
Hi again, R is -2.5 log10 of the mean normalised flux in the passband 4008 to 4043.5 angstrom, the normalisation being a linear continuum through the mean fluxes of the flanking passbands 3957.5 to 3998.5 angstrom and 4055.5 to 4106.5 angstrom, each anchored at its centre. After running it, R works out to 0.11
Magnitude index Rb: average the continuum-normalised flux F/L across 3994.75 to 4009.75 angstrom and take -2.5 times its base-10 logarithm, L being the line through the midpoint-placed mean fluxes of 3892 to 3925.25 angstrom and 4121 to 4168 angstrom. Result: 0.08 mag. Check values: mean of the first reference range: 41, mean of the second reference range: 36.7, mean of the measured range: 36.6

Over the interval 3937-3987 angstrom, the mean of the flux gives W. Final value 39.8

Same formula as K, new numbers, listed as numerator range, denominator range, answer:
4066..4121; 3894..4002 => 1.15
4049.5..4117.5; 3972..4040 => 1.13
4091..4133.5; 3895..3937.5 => 1.25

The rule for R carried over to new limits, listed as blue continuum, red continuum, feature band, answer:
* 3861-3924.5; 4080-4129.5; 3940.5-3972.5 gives 0.05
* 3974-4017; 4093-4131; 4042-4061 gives 0.15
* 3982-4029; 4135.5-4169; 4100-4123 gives -0.22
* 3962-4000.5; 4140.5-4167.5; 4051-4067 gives 0.02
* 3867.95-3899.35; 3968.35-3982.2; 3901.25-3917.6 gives 0.07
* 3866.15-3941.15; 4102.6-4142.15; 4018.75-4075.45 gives 0.12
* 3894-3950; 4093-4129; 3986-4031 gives 0.11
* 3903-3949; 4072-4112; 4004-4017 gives 0.07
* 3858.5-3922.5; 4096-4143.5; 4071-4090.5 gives 0.15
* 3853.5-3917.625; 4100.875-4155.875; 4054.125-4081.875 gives 0.08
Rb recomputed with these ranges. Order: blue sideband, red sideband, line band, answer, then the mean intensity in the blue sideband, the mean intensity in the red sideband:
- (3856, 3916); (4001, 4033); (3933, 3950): 0.19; 43.5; 37.5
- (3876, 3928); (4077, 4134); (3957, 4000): 0.06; 41.6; 41.4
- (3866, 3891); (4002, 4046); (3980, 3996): 0.04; 44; 35.9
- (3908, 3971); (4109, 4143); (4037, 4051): 0.23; 38.6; 39.7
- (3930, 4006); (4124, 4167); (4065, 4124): -0.15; 38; 35.8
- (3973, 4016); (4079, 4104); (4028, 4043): 0.15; 37.1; 42.2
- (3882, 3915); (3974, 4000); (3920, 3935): 0.17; 43.2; 37.1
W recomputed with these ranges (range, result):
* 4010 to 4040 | 36.5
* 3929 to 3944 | 32.9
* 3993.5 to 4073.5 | 36.2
